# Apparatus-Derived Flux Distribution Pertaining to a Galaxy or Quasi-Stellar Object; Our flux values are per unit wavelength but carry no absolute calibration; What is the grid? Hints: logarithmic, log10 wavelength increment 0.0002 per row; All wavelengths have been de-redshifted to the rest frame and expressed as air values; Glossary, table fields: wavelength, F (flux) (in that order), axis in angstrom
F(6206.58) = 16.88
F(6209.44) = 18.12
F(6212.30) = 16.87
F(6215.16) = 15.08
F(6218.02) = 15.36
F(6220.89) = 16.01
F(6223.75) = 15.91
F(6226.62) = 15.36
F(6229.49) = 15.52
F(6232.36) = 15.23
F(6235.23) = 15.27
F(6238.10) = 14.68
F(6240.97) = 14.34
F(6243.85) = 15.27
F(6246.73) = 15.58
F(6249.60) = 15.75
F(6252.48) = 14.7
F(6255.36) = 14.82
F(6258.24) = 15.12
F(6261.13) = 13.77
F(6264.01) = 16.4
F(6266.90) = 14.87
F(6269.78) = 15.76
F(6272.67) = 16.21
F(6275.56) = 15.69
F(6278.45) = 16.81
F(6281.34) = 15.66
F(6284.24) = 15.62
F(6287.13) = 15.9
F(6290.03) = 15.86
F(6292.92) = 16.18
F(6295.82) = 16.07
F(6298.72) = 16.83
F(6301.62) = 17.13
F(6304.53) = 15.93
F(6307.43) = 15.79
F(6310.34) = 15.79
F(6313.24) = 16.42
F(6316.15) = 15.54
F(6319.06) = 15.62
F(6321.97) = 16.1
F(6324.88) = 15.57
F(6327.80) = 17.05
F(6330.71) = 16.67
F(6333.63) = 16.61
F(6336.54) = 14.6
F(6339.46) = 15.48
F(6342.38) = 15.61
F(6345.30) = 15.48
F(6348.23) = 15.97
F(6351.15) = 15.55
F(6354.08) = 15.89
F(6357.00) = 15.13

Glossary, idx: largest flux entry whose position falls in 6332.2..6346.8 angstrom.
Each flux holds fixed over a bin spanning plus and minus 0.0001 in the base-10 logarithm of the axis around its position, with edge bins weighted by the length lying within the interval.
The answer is 16.61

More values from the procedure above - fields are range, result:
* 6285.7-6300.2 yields 16.83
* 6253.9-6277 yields 16.4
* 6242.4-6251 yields 15.75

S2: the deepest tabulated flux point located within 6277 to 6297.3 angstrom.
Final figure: 15.62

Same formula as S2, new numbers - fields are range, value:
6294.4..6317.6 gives 15.54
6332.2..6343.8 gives 14.6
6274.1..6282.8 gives 15.66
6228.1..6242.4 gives 14.34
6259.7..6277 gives 13.77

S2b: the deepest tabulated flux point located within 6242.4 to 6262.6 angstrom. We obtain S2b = 13.77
